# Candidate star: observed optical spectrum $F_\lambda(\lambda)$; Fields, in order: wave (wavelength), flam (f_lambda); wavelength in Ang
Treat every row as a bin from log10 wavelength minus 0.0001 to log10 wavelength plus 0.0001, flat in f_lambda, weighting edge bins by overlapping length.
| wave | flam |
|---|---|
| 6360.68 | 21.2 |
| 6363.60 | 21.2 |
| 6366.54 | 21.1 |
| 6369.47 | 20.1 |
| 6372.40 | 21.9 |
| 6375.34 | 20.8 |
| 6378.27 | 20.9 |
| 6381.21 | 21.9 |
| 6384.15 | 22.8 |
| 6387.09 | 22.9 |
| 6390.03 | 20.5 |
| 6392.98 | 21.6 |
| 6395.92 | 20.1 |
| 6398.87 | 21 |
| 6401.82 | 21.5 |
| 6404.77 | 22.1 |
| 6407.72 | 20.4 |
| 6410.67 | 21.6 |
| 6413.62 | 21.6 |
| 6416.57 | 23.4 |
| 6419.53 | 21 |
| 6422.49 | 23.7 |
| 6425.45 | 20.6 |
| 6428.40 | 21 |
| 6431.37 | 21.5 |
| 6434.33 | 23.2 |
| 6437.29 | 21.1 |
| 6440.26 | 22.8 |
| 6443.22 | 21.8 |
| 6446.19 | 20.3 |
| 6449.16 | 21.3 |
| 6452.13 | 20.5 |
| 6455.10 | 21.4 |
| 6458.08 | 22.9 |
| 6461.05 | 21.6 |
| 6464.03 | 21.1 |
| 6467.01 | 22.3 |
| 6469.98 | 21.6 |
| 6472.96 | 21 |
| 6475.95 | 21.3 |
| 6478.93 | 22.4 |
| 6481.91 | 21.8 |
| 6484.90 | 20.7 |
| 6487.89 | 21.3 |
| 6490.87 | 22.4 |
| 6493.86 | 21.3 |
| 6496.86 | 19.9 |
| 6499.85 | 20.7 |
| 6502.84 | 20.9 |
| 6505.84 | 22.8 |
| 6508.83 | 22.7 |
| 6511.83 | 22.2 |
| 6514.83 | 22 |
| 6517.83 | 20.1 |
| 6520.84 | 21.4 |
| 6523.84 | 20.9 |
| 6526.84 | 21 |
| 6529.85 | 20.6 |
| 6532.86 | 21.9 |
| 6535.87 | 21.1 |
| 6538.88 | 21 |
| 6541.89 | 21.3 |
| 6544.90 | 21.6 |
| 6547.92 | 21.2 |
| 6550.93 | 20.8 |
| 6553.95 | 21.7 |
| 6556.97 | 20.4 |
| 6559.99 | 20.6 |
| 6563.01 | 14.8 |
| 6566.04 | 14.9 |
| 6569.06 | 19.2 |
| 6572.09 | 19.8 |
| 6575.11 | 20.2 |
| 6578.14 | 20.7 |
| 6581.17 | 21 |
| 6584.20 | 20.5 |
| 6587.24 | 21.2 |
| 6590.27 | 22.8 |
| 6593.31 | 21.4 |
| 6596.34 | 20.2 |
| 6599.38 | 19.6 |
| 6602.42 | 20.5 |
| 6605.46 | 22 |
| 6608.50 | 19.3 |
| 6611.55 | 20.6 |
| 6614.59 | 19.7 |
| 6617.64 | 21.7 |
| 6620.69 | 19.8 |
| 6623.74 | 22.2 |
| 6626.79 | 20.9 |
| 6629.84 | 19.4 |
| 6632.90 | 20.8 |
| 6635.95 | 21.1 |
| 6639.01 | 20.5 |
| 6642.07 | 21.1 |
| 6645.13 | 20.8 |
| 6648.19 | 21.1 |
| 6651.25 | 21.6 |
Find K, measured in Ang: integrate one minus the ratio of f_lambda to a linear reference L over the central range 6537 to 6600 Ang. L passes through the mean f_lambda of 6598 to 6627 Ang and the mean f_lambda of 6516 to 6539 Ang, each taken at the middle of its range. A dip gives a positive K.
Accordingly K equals 1.7 Ang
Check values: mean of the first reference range 21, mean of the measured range 20.2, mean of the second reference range 20.6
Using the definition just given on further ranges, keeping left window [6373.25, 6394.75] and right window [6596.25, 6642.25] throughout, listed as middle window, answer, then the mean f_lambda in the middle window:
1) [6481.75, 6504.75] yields 0.02 Ang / 21.1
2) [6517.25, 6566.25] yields 1.10 Ang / 20.5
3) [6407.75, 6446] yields -0.72 Ang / 21.8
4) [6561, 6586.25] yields 2.20 Ang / 19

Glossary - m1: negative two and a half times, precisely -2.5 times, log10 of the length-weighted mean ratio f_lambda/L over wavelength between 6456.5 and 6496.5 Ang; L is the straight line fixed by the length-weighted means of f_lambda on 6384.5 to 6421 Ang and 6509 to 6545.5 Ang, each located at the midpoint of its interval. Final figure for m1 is -0.01 mag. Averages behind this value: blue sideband 21.5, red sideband 21.3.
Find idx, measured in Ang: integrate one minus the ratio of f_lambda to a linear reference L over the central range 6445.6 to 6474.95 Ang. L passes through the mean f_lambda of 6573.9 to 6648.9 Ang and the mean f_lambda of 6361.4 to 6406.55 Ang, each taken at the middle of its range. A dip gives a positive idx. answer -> -0.39 Ang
